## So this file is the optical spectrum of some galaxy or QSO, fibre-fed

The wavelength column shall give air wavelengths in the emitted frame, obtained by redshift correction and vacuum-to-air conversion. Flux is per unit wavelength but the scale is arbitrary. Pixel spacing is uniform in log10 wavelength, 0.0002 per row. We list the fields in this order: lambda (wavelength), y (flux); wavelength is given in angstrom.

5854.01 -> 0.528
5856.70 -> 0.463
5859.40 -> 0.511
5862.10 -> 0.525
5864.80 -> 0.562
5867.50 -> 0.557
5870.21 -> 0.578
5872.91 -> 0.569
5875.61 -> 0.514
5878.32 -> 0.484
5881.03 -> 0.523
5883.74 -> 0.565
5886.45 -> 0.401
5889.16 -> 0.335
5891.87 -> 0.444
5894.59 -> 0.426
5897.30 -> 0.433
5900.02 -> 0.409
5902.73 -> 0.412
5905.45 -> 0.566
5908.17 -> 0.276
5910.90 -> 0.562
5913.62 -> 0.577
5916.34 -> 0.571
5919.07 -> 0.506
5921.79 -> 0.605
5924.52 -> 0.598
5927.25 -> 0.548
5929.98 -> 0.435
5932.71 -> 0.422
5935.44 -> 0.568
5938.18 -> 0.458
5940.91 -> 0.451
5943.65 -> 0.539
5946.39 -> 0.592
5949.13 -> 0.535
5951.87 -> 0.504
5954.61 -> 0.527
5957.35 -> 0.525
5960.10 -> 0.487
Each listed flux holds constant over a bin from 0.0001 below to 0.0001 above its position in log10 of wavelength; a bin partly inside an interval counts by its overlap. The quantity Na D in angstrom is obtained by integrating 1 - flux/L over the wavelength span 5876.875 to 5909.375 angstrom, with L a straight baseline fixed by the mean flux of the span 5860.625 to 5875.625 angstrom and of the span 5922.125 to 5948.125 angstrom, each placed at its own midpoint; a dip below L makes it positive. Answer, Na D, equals 6.0 angstrom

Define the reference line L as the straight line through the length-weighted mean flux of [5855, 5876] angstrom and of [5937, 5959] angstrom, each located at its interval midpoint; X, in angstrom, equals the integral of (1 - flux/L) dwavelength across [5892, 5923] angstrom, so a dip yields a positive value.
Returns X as 2.5 angstrom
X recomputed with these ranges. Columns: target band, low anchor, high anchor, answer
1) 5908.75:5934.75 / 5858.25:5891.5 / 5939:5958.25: -0.58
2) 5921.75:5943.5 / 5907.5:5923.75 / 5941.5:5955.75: 1.04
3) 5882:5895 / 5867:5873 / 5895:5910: 1.33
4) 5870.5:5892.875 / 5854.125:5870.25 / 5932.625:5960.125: 1.75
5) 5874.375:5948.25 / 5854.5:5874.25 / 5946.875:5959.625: 5.67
